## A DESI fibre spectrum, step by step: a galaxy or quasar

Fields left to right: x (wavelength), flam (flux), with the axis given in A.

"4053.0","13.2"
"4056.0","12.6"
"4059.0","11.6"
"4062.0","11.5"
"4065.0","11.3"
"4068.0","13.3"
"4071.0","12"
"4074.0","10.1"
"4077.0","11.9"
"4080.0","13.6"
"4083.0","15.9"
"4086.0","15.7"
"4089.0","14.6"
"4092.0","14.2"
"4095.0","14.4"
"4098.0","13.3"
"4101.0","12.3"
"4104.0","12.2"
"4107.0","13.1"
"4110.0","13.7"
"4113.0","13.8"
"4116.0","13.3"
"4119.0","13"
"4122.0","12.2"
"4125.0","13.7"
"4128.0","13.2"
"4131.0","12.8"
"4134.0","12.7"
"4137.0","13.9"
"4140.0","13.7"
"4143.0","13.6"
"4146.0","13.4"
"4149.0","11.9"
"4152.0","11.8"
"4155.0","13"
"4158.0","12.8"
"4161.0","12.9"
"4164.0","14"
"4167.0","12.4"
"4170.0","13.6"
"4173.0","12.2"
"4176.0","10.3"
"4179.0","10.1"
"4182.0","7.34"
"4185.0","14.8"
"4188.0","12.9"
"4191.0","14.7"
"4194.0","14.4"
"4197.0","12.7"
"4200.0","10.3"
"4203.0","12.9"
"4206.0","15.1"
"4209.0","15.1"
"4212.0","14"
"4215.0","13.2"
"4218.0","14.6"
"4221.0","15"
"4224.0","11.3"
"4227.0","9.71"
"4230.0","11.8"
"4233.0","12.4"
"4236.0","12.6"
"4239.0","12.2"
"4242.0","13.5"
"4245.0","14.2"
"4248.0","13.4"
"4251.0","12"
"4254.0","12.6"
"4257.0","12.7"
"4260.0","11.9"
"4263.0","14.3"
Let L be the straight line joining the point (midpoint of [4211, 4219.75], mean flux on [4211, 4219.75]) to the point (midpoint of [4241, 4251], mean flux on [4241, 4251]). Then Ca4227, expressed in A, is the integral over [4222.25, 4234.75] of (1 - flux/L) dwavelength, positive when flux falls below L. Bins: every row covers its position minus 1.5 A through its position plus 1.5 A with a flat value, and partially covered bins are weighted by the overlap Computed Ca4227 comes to 2.1 A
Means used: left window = 14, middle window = 11.4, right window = 13.5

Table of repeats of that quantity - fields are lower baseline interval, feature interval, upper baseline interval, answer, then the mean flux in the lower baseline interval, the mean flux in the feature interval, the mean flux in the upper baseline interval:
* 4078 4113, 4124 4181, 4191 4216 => 4.25 A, 13.9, 12.7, 13.5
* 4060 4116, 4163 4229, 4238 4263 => 1.28 A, 13.2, 12.7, 12.9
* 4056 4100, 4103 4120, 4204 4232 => -0.12 A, 13.1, 13.2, 13.3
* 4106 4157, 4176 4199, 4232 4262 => 1.26 A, 13.1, 12.2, 12.8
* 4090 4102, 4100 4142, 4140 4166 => 0.66 A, 13.6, 13.1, 13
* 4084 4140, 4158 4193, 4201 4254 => 2.41 A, 13.5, 12.3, 13.1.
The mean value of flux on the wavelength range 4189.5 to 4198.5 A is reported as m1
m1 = 13.9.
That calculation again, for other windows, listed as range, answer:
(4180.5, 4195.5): 12.8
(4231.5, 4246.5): 13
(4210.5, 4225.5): 13.6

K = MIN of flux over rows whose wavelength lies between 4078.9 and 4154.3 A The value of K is 11.8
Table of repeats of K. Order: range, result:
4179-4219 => 7.34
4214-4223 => 13.2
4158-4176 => 10.3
